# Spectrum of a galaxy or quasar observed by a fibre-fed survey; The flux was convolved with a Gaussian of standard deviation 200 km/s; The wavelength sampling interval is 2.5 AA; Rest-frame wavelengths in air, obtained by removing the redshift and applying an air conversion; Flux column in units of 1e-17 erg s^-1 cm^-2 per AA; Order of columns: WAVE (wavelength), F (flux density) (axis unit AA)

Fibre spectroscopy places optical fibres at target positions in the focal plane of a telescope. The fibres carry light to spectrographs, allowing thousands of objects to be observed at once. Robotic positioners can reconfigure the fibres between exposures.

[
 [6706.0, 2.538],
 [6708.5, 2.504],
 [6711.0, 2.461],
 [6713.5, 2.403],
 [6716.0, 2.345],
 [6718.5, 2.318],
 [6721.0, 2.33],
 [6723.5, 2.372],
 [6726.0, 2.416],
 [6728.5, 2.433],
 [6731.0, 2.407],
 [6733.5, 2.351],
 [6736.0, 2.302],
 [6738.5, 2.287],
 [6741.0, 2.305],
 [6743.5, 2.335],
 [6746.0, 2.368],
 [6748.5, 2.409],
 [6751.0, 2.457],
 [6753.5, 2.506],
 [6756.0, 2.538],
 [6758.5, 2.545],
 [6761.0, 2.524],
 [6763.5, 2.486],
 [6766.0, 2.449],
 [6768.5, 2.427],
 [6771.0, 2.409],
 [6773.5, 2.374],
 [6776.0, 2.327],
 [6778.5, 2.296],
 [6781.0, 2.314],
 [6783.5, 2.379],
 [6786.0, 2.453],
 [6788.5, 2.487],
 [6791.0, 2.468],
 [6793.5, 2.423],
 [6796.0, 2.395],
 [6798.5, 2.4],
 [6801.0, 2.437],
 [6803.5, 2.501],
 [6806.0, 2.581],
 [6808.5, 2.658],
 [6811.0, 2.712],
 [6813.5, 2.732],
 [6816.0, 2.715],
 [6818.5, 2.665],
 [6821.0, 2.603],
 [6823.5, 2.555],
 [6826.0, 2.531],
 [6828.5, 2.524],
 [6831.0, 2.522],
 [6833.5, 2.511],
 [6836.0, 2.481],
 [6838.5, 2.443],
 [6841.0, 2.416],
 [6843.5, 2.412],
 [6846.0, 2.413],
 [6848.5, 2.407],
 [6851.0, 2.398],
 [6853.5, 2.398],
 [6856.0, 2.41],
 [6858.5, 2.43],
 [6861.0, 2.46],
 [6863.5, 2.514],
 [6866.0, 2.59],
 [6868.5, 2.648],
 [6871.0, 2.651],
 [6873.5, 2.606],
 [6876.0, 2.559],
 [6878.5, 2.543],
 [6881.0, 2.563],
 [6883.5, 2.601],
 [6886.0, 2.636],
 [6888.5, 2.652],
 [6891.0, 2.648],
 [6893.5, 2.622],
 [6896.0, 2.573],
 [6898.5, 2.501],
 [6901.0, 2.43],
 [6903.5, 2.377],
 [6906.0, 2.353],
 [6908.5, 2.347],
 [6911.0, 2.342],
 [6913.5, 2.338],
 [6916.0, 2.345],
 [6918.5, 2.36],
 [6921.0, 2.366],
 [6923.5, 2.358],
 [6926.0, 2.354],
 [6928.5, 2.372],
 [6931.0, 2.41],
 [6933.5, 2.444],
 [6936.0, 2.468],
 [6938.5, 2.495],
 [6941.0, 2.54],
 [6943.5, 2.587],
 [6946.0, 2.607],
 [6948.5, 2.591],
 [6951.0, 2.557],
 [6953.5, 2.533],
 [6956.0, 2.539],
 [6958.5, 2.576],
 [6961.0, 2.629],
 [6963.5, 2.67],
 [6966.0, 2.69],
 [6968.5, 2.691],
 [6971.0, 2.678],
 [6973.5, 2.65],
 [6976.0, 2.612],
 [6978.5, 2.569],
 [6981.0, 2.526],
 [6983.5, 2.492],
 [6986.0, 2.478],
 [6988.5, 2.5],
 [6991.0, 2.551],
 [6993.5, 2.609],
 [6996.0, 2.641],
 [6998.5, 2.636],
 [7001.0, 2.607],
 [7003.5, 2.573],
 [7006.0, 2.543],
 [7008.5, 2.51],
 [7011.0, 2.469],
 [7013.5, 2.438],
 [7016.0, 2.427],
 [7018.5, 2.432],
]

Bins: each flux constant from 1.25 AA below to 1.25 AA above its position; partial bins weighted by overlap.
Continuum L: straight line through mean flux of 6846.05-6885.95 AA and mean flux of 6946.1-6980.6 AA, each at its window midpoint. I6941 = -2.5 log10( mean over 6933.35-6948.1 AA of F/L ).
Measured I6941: 0.02 mag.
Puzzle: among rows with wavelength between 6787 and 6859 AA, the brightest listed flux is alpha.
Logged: 2.732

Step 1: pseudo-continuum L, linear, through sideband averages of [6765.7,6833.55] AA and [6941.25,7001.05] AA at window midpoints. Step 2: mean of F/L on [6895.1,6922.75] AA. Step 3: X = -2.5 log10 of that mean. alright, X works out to 0.07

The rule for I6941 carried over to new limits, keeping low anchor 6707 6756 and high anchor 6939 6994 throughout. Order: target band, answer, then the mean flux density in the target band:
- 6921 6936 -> 0.07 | 2.39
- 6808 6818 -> -0.10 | 2.7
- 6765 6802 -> 0.01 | 2.4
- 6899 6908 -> 0.06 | 2.39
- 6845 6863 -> 0.03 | 2.42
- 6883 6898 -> -0.04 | 2.62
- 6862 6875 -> -0.04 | 2.6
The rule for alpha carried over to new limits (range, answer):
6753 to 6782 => 2.545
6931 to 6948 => 2.607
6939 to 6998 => 2.691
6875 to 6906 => 2.652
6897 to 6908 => 2.501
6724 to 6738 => 2.433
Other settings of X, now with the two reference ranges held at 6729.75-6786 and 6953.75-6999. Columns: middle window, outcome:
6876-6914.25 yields 0.007 mag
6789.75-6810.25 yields -0.022 mag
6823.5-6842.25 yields -0.012 mag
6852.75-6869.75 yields -0.001 mag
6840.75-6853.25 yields 0.032 mag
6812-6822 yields -0.097 mag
